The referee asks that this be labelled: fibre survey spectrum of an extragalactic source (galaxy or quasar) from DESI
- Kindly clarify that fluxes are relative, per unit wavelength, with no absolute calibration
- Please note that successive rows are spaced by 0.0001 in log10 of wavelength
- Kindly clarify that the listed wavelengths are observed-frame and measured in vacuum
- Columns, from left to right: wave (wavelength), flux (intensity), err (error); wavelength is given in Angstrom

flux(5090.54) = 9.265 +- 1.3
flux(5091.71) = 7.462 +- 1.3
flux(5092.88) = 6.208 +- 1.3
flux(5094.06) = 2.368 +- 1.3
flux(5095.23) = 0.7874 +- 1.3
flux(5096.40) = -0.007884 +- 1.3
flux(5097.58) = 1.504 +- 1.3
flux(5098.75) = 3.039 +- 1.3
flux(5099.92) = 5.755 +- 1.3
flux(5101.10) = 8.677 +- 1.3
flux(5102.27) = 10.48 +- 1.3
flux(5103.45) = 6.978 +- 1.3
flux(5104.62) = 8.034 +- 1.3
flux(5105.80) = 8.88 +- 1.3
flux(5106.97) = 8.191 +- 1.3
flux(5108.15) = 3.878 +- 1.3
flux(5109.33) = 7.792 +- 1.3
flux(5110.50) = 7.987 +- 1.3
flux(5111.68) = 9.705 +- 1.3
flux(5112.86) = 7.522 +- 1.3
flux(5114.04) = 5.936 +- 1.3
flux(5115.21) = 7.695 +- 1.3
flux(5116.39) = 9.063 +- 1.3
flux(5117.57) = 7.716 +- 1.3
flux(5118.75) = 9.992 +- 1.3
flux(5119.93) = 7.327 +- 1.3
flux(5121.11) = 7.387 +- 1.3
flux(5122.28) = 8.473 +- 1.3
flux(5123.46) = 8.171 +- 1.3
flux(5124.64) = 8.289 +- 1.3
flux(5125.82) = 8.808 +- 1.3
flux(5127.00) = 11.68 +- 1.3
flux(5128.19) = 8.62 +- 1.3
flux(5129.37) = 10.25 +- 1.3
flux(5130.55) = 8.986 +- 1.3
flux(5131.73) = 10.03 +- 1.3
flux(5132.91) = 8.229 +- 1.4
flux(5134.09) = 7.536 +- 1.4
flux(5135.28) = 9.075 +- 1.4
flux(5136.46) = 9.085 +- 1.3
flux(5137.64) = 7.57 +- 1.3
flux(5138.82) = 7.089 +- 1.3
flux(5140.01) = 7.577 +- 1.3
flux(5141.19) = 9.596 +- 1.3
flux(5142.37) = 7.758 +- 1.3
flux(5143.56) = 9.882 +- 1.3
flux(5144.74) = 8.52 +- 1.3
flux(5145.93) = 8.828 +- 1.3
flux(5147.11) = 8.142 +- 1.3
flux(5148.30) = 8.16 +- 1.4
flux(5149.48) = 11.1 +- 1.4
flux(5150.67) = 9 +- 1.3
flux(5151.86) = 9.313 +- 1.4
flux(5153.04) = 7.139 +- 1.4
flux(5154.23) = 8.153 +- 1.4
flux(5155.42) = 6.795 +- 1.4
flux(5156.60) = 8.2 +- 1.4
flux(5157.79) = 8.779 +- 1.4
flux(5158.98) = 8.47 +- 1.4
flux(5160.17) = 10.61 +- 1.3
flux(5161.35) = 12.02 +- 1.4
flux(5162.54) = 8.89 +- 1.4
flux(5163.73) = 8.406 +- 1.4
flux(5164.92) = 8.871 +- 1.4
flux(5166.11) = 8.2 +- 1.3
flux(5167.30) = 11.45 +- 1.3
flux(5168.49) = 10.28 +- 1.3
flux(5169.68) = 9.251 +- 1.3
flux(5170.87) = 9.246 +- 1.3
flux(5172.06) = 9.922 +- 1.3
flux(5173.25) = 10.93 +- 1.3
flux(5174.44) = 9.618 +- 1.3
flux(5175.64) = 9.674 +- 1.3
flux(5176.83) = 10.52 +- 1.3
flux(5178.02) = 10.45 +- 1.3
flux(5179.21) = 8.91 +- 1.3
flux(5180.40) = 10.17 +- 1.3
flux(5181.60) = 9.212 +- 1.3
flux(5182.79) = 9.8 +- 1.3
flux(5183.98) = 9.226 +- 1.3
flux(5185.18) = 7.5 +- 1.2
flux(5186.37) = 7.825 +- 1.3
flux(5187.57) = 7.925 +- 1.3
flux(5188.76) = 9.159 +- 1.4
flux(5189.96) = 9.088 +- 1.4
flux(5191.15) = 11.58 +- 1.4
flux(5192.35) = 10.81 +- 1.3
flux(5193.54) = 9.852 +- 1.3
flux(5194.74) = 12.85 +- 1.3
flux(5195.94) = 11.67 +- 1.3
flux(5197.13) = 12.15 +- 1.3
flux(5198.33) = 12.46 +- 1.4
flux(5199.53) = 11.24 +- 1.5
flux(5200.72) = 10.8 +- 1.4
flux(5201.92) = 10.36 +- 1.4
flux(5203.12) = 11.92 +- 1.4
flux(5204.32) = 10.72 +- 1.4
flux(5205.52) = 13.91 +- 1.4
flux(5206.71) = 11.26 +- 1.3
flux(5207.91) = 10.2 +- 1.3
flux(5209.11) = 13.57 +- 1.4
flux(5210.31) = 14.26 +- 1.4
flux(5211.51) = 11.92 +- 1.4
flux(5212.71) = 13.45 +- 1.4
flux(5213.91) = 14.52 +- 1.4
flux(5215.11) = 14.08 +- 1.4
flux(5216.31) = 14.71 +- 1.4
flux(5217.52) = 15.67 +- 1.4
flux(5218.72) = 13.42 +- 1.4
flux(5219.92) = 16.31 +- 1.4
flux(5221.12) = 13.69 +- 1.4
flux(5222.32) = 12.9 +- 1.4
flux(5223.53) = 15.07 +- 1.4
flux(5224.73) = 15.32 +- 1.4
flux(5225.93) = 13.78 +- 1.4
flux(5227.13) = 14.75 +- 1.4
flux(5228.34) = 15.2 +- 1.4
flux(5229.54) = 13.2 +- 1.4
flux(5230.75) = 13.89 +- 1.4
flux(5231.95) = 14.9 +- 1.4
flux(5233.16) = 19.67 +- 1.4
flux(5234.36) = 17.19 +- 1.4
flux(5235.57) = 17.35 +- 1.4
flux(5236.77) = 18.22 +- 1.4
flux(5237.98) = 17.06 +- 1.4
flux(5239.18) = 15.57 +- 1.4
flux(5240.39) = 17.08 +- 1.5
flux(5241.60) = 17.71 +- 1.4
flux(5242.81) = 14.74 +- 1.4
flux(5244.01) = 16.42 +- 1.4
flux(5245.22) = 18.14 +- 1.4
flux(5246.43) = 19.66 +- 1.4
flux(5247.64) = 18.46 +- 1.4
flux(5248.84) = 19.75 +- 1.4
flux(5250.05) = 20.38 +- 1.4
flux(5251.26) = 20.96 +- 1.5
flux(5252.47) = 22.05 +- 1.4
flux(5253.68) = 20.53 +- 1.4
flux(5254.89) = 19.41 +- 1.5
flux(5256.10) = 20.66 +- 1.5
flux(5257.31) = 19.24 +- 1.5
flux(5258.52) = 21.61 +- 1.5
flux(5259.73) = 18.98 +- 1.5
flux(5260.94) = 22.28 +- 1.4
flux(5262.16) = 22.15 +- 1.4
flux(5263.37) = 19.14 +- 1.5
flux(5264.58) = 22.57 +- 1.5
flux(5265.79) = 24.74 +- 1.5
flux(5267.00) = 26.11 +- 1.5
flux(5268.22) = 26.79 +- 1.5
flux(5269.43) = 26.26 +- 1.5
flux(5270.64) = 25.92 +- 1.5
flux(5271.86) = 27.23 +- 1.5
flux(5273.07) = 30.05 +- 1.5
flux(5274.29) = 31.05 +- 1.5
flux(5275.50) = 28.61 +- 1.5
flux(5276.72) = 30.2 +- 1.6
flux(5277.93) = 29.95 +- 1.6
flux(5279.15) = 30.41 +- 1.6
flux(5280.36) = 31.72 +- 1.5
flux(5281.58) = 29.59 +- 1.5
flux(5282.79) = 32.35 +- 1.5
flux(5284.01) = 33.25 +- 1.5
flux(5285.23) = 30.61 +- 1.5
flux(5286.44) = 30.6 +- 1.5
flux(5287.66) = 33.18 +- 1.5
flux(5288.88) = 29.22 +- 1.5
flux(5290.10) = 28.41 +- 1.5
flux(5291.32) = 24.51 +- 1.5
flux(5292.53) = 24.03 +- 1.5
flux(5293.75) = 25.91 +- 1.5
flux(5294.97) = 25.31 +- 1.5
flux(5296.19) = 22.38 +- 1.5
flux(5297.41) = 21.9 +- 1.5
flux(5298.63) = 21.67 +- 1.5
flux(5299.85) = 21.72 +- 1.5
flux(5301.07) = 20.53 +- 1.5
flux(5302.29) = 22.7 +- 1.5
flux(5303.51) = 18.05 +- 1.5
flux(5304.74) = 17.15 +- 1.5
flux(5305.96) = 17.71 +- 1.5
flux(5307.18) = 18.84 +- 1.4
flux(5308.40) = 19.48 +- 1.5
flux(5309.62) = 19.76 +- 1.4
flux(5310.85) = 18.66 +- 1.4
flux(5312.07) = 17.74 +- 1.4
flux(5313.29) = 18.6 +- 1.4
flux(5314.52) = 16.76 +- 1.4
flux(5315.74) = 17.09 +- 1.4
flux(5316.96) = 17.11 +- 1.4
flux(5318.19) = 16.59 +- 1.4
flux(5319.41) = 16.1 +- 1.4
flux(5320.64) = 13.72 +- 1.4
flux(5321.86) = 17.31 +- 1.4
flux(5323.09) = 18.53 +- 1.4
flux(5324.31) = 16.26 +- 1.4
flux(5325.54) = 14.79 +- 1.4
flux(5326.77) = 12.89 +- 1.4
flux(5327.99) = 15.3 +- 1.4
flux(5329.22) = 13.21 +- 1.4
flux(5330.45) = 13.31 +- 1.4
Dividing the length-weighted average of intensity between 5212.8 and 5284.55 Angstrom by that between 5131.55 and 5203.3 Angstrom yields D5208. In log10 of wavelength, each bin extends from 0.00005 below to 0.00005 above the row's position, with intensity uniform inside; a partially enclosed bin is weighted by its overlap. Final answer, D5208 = 2.2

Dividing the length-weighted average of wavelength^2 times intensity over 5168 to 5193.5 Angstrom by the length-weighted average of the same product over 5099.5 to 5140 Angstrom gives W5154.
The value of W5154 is 1.19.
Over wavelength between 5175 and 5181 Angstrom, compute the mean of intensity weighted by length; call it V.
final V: 9.94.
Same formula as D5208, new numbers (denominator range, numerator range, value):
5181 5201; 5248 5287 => 2.50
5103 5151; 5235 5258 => 2.21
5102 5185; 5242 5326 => 2.56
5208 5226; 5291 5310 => 1.52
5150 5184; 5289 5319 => 2.20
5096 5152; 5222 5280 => 2.57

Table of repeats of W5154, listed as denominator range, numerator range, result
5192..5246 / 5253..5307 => 1.82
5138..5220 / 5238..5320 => 2.29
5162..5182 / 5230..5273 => 2.16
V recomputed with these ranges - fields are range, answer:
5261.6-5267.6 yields 23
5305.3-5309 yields 18.7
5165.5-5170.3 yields 9.79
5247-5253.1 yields 20.3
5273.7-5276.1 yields 29.9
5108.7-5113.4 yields 8.22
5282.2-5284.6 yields 32.8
